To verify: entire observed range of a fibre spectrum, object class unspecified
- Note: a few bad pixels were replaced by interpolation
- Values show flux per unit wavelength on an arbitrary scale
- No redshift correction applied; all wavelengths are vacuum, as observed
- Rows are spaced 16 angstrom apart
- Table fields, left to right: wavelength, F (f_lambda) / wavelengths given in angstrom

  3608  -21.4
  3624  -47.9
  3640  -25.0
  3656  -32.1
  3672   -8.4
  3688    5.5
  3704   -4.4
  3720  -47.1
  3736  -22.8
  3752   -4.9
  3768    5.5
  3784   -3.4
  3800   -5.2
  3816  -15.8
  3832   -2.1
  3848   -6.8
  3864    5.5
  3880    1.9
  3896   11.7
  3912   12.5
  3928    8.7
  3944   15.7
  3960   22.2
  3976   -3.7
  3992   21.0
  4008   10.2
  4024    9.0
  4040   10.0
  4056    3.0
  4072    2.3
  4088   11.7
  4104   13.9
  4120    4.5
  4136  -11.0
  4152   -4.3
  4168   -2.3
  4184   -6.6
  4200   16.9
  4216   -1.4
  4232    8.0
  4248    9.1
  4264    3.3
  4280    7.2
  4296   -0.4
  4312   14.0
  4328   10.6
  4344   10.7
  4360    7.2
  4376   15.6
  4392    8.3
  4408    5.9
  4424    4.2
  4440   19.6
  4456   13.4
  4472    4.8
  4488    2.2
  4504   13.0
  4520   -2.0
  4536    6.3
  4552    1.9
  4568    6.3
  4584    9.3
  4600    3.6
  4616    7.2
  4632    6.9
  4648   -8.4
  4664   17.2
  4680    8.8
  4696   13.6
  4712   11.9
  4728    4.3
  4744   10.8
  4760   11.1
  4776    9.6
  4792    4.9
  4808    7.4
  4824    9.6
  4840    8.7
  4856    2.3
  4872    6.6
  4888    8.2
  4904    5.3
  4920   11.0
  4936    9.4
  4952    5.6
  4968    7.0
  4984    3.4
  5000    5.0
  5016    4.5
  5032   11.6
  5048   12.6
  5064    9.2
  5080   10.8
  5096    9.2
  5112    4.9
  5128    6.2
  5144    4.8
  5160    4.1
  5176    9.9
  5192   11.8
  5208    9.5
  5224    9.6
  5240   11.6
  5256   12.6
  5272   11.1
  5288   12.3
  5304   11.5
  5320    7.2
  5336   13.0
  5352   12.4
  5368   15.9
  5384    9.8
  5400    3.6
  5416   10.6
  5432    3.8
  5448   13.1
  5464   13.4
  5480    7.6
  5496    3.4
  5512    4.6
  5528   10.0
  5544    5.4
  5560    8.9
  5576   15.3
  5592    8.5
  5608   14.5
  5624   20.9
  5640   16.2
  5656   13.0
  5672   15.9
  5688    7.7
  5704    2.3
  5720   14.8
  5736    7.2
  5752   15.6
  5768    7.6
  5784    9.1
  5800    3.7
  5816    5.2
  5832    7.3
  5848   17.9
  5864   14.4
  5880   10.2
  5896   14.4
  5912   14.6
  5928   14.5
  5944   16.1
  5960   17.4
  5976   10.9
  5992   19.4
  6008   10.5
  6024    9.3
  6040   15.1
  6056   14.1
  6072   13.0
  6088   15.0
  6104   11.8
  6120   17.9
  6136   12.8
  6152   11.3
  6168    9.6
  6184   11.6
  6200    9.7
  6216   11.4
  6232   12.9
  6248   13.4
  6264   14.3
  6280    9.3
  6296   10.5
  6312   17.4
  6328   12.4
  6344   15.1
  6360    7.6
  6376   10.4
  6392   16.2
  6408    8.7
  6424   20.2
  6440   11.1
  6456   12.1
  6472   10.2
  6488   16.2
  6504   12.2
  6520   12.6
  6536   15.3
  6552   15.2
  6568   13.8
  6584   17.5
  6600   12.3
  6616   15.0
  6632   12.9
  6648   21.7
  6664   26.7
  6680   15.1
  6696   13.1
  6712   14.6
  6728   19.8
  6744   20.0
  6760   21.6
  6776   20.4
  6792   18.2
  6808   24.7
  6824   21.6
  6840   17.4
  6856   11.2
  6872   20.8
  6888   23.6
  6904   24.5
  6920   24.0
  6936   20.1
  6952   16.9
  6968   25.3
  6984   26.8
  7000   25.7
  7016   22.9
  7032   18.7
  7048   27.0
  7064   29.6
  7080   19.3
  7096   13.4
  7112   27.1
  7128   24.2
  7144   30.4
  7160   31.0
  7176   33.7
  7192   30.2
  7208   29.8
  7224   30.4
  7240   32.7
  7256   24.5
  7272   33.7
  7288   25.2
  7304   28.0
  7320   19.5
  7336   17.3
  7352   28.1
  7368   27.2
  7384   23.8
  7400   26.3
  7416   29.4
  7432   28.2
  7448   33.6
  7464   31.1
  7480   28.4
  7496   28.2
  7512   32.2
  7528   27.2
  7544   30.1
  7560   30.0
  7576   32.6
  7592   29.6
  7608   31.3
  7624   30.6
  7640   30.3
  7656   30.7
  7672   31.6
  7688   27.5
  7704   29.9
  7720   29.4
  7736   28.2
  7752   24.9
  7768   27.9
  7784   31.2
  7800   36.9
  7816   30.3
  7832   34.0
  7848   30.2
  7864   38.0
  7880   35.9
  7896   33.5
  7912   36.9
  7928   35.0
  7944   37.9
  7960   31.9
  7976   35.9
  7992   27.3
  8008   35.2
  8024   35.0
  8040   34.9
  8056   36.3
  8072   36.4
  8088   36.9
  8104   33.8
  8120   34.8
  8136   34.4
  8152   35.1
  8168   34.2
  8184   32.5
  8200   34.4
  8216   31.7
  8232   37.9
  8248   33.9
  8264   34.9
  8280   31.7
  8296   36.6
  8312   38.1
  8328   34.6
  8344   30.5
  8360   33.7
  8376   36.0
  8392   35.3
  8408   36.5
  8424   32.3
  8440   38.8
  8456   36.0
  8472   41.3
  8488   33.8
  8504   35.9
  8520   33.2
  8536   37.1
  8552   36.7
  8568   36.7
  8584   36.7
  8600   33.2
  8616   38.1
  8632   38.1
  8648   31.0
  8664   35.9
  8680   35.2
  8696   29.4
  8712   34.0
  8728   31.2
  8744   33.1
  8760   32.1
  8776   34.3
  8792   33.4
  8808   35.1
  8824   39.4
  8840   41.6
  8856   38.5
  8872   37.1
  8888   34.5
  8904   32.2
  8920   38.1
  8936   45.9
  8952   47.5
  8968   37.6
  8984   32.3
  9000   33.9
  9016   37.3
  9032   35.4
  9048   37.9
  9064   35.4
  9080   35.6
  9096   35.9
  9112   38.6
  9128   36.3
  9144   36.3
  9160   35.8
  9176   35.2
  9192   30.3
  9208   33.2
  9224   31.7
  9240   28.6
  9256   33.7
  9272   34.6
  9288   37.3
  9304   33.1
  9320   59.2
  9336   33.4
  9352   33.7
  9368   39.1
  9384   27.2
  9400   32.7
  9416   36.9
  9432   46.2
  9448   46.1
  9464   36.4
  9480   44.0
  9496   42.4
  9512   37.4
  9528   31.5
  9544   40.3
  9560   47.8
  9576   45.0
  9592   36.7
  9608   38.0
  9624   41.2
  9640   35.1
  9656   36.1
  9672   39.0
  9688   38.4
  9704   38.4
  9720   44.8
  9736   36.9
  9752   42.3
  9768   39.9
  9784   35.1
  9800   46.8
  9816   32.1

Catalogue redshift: 0.79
